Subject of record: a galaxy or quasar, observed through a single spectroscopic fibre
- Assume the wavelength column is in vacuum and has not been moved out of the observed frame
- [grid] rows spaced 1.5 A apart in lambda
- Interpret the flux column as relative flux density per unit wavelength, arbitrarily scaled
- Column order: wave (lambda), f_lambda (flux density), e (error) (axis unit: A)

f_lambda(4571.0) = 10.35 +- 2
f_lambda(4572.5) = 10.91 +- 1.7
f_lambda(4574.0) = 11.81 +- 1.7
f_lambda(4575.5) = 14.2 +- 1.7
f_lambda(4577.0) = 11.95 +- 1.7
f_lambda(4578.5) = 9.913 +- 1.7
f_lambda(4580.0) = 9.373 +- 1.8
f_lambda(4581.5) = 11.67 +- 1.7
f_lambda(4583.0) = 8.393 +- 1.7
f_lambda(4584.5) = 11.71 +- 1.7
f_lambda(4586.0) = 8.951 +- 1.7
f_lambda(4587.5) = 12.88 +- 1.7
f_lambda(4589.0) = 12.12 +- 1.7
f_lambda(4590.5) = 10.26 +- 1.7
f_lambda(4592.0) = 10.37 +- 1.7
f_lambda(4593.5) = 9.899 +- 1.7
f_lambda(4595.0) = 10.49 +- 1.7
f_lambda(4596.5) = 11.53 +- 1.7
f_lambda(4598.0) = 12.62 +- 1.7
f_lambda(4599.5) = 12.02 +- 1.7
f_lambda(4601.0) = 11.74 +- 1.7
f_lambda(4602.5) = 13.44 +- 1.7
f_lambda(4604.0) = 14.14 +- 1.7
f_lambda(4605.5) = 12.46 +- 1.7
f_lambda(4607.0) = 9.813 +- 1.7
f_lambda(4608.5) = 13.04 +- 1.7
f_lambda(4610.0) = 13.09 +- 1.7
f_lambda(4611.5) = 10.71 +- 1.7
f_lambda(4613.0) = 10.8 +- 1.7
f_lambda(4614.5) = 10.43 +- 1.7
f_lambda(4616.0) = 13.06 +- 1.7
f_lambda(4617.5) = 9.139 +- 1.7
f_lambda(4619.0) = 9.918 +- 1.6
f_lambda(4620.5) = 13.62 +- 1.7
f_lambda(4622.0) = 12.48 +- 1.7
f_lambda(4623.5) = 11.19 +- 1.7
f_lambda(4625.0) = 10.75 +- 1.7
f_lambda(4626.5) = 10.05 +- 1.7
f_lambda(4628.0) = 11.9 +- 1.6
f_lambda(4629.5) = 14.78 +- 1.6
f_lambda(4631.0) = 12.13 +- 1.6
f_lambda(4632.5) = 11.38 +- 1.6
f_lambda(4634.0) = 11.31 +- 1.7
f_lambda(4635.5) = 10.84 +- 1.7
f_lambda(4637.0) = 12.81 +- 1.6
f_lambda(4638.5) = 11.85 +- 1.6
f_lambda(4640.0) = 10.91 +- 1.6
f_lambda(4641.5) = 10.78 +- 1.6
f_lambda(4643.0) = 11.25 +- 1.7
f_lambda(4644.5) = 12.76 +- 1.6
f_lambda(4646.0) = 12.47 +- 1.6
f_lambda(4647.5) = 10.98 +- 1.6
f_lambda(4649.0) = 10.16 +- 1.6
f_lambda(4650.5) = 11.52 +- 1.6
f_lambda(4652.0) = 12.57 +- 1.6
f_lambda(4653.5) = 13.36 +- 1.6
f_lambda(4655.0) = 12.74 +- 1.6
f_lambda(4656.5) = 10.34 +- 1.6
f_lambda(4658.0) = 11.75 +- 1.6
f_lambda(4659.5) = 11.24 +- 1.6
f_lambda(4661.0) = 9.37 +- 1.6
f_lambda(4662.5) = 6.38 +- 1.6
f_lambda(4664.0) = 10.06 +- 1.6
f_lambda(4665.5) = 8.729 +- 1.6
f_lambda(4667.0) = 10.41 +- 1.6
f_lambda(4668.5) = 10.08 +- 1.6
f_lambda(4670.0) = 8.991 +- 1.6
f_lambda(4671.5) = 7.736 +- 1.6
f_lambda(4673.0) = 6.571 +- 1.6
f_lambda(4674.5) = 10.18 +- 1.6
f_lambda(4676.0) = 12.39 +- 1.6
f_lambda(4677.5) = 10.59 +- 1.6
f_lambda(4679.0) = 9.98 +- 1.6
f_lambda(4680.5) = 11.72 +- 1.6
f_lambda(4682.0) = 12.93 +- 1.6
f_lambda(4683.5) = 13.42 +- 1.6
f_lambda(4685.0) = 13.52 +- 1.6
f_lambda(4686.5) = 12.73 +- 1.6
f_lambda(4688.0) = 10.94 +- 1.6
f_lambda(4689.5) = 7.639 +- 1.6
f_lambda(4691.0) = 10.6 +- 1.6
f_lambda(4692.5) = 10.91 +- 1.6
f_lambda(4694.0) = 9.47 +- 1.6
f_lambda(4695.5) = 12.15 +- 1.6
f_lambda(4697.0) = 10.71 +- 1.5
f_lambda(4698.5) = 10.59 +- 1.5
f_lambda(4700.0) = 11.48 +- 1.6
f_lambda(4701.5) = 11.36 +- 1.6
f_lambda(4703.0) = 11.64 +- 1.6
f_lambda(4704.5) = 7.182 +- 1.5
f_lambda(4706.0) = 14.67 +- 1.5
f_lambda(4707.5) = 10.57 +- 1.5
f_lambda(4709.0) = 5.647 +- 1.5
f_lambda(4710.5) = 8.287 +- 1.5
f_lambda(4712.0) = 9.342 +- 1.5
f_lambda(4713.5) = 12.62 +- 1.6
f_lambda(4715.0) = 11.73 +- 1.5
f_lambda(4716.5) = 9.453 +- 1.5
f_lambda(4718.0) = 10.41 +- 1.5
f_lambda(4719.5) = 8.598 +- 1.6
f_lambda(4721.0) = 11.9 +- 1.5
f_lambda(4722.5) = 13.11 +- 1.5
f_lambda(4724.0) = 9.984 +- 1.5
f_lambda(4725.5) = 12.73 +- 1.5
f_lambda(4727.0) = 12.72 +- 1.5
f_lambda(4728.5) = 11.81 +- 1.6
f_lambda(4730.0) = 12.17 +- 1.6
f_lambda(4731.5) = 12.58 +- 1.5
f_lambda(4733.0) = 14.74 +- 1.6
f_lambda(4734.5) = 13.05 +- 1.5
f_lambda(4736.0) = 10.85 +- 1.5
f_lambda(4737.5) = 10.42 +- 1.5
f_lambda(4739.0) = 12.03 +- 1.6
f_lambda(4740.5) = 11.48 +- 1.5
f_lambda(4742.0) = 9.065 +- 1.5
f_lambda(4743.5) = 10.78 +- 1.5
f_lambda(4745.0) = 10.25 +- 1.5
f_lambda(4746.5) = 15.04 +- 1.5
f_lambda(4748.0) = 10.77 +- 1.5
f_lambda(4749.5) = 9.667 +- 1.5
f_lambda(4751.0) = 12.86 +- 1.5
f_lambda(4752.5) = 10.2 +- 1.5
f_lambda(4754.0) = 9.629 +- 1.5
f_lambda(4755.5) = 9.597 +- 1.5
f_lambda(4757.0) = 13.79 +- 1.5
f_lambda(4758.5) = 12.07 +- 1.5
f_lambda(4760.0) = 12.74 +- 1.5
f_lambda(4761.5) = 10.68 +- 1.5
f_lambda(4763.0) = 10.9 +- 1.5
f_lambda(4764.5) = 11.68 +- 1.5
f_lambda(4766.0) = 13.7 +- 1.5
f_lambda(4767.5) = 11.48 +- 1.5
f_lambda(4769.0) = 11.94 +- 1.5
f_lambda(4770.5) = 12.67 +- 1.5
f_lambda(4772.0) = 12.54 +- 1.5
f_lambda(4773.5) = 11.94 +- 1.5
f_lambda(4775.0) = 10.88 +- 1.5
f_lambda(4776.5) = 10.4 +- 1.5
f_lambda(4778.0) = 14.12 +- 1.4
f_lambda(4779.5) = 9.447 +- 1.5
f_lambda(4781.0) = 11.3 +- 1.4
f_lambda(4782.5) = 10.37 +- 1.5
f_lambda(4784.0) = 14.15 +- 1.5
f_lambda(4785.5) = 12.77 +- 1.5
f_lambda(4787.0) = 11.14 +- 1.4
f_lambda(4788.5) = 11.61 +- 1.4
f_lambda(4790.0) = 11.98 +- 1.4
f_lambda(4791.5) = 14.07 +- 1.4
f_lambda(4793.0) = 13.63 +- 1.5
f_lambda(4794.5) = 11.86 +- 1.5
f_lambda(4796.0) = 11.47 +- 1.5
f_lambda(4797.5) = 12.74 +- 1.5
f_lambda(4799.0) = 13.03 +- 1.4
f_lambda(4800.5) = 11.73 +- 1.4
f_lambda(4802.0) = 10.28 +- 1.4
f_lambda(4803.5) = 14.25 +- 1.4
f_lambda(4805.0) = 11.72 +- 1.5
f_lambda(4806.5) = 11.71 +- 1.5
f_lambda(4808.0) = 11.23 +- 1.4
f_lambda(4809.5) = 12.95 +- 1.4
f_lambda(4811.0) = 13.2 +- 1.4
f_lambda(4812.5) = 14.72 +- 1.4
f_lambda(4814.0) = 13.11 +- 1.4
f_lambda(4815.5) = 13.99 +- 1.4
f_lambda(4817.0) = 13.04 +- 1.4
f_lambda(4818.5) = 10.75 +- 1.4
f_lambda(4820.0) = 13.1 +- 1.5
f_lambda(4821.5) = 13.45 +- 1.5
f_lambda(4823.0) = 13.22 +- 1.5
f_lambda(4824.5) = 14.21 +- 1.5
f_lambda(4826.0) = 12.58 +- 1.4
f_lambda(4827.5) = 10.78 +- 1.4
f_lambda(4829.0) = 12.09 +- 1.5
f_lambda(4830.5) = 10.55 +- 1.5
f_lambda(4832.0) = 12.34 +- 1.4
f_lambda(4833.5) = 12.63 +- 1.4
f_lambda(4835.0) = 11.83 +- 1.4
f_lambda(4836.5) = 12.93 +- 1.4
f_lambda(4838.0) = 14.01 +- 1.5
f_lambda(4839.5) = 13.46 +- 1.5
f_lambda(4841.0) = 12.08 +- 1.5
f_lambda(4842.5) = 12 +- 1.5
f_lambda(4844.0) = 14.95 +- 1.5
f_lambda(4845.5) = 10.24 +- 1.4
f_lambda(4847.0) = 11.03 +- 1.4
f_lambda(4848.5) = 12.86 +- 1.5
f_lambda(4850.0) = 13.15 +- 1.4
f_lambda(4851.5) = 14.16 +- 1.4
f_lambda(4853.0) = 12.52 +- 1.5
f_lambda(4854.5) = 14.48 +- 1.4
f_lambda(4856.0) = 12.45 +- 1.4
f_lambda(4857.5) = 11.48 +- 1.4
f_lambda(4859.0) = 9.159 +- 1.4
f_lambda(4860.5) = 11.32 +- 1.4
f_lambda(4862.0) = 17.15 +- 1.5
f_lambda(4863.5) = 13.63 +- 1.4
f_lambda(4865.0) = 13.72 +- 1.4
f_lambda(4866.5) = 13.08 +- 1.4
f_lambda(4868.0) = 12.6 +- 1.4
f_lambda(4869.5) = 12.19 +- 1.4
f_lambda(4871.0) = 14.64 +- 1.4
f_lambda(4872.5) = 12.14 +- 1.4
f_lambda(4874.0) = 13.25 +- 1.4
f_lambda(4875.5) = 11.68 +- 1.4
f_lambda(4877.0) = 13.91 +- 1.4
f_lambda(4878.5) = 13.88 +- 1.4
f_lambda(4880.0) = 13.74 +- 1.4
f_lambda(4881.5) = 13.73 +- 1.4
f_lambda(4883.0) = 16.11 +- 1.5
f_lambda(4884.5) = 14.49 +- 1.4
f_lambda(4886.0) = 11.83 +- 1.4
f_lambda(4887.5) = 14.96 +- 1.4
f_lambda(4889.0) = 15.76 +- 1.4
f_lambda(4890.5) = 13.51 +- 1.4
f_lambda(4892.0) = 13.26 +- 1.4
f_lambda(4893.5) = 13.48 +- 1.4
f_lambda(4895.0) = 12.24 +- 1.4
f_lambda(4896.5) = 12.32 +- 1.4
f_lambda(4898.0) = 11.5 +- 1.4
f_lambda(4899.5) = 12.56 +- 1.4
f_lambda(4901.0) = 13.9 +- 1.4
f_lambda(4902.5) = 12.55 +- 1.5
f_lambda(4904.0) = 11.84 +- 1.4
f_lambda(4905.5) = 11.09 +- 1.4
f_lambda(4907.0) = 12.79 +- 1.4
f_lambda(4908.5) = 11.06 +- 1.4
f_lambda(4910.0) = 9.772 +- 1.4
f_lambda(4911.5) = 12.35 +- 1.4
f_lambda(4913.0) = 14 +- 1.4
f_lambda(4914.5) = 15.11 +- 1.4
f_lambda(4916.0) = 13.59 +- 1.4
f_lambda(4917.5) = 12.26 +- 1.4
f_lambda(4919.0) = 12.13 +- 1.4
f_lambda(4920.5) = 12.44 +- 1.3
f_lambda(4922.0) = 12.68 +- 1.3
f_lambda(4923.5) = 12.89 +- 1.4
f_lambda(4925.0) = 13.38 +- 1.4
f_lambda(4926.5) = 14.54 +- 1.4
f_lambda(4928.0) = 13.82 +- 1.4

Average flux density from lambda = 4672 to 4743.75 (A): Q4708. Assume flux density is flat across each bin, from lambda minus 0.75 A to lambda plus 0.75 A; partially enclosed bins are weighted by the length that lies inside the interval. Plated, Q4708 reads 11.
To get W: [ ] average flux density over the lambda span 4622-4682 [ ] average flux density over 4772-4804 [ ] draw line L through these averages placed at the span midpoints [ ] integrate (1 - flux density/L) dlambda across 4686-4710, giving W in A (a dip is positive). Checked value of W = 1.8 A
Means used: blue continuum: 10.9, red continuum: 12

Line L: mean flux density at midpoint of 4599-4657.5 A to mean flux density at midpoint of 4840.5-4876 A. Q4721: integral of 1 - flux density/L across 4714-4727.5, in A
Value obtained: 1.1 A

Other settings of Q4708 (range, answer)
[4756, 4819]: 12.2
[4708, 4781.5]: 11.3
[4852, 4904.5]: 13.2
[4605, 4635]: 11.6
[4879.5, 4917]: 13.1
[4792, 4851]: 12.5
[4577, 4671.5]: 11.2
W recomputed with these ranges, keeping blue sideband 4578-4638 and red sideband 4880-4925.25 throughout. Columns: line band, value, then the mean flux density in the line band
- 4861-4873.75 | -0.8 A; 13.6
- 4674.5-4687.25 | -0.2 A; 12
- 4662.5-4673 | 2.5 A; 8.93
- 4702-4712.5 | 2.0 A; 9.67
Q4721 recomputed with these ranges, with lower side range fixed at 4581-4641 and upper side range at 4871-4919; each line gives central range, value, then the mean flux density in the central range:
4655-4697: 5.03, 10.4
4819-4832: 0.23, 12.5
